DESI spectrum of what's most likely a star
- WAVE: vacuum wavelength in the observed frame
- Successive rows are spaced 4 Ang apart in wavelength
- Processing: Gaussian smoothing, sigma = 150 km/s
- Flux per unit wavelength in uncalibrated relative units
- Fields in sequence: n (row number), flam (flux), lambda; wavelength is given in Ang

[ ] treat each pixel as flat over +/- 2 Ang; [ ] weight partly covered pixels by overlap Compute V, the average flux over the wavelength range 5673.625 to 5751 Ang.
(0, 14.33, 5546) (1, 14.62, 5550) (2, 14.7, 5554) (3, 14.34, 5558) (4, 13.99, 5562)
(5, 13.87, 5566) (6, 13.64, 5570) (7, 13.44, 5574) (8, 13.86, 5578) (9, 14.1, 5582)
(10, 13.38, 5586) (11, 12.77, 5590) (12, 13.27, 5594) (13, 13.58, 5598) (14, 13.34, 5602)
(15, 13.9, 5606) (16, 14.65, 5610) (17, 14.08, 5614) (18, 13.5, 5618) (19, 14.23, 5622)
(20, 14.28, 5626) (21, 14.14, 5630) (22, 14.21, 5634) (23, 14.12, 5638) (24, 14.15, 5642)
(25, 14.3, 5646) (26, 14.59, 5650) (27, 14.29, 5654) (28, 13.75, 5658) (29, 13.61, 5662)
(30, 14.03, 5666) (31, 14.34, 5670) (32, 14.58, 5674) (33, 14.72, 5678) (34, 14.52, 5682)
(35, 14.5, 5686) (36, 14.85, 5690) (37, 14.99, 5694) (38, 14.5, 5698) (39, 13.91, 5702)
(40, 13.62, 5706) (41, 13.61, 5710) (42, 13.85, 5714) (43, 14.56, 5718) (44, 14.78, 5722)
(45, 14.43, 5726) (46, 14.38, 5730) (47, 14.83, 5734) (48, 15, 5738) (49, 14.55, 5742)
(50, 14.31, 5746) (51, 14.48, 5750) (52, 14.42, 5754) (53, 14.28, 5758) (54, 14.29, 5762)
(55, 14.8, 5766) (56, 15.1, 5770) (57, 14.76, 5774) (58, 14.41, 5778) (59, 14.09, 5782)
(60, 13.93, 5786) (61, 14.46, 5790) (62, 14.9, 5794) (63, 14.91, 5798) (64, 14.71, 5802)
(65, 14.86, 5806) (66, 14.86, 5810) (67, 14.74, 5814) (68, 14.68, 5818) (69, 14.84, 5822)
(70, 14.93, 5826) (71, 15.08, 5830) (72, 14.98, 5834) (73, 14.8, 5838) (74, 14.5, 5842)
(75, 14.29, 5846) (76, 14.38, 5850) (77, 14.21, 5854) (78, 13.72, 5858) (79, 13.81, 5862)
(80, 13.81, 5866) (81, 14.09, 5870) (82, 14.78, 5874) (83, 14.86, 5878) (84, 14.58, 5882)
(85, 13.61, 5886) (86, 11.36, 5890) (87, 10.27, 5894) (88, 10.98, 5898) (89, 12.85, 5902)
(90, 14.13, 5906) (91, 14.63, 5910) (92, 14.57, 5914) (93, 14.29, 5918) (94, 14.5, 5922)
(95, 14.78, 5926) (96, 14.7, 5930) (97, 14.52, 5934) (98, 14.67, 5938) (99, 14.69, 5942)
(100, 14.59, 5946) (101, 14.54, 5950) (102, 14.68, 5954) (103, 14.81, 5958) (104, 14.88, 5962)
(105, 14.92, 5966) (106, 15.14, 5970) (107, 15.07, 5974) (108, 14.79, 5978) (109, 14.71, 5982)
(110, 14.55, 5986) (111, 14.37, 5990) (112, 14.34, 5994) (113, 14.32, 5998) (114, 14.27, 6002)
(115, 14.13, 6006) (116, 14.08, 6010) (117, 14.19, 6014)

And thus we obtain 14.4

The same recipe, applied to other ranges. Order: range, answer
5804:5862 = 14.6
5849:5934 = 13.8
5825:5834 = 15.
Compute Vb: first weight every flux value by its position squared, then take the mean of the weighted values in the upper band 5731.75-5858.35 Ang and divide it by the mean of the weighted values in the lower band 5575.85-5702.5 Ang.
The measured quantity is 1.09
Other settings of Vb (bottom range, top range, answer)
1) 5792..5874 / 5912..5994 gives 1.05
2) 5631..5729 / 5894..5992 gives 1.10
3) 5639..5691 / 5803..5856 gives 1.09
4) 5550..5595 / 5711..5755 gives 1.11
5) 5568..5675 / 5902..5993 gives 1.17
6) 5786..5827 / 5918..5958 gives 1.04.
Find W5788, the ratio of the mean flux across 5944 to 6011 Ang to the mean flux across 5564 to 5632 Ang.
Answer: 1.06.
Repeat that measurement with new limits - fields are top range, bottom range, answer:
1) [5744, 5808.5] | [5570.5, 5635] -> 1.06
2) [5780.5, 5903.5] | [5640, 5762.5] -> 0.98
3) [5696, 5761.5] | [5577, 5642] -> 1.04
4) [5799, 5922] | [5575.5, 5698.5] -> 1.00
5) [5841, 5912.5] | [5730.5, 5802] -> 0.93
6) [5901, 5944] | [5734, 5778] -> 0.99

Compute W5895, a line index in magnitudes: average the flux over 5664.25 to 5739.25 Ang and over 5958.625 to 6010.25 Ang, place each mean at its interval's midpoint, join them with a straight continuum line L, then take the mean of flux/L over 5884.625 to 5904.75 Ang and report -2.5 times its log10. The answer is 0.22 mag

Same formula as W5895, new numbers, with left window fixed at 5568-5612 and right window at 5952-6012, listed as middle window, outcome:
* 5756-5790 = -0.028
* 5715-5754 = -0.044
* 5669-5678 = -0.053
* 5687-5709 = -0.034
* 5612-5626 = -0.022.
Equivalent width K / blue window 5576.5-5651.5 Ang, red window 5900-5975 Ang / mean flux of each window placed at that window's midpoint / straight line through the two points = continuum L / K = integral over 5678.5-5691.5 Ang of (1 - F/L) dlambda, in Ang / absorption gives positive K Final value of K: -0.5 Ang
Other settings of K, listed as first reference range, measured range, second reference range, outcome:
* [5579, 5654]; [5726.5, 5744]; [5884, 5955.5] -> -1.0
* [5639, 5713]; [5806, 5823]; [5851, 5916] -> -1.2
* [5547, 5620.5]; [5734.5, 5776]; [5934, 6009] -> -1.2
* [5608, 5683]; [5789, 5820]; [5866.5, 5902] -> -3.0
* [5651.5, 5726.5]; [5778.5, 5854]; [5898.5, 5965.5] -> -1.5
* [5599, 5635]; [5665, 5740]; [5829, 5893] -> -2.0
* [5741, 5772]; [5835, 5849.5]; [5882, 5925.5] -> -0.8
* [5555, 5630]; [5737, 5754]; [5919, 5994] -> -0.4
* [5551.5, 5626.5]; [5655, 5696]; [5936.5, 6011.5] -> -1.1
